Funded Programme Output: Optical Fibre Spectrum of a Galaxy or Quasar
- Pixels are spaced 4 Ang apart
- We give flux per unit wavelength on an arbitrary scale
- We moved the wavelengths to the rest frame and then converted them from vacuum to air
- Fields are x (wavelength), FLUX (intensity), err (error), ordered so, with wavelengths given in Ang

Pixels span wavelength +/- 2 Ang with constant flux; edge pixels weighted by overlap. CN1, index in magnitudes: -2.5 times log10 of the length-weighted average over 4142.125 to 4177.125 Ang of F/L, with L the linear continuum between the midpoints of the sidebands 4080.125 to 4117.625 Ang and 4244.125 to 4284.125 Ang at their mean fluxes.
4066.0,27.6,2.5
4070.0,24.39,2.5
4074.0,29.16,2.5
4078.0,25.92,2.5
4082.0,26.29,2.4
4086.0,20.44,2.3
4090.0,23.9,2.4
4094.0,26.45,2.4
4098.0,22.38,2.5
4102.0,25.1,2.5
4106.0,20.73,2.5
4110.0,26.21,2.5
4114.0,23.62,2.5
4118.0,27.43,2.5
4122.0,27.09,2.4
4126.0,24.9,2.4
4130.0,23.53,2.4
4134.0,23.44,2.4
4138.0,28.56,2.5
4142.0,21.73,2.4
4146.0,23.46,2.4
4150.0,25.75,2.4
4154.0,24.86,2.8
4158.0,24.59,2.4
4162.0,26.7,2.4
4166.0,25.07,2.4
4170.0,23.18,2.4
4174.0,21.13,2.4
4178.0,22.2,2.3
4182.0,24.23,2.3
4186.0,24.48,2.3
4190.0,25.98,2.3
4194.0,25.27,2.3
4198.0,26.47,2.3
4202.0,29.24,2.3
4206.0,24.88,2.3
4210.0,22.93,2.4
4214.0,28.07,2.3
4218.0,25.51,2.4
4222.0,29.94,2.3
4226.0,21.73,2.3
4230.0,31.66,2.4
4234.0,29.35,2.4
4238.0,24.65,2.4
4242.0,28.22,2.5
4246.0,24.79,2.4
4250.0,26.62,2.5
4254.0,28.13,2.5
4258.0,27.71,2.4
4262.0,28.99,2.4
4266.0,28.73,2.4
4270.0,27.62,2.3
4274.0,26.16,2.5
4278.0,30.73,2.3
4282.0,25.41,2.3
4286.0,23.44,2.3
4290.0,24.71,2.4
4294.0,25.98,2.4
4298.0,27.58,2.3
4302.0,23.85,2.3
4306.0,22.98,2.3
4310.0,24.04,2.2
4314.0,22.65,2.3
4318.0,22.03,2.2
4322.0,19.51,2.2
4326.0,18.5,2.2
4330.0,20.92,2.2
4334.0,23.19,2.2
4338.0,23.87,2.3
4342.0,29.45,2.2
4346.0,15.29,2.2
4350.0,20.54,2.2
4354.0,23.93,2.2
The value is 0.051 mag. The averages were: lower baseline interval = 24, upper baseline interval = 27.5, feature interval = 24.1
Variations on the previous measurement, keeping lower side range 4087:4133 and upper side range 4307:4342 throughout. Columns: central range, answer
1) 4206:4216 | -0.08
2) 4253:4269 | -0.23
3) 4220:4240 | -0.18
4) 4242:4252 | -0.14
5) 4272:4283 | -0.21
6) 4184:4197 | -0.07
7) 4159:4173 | -0.03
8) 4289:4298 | -0.15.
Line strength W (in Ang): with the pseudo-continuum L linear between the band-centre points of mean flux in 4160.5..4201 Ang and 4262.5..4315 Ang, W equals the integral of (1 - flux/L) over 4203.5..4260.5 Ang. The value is -3.6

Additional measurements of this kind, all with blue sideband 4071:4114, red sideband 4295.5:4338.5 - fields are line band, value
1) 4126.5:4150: -0.12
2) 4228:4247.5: -3.74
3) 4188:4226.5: -4.19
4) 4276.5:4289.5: -1.82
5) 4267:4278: -2.26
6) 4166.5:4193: 0.17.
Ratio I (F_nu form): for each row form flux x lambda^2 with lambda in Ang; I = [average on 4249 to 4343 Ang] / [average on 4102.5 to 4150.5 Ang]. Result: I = 1.10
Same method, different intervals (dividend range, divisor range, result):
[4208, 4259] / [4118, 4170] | 1.12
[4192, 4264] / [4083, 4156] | 1.16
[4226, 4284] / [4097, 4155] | 1.19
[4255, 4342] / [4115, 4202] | 1.07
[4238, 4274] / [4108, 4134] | 1.15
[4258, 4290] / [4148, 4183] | 1.18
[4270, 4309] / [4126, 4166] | 1.11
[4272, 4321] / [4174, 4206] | 1.04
